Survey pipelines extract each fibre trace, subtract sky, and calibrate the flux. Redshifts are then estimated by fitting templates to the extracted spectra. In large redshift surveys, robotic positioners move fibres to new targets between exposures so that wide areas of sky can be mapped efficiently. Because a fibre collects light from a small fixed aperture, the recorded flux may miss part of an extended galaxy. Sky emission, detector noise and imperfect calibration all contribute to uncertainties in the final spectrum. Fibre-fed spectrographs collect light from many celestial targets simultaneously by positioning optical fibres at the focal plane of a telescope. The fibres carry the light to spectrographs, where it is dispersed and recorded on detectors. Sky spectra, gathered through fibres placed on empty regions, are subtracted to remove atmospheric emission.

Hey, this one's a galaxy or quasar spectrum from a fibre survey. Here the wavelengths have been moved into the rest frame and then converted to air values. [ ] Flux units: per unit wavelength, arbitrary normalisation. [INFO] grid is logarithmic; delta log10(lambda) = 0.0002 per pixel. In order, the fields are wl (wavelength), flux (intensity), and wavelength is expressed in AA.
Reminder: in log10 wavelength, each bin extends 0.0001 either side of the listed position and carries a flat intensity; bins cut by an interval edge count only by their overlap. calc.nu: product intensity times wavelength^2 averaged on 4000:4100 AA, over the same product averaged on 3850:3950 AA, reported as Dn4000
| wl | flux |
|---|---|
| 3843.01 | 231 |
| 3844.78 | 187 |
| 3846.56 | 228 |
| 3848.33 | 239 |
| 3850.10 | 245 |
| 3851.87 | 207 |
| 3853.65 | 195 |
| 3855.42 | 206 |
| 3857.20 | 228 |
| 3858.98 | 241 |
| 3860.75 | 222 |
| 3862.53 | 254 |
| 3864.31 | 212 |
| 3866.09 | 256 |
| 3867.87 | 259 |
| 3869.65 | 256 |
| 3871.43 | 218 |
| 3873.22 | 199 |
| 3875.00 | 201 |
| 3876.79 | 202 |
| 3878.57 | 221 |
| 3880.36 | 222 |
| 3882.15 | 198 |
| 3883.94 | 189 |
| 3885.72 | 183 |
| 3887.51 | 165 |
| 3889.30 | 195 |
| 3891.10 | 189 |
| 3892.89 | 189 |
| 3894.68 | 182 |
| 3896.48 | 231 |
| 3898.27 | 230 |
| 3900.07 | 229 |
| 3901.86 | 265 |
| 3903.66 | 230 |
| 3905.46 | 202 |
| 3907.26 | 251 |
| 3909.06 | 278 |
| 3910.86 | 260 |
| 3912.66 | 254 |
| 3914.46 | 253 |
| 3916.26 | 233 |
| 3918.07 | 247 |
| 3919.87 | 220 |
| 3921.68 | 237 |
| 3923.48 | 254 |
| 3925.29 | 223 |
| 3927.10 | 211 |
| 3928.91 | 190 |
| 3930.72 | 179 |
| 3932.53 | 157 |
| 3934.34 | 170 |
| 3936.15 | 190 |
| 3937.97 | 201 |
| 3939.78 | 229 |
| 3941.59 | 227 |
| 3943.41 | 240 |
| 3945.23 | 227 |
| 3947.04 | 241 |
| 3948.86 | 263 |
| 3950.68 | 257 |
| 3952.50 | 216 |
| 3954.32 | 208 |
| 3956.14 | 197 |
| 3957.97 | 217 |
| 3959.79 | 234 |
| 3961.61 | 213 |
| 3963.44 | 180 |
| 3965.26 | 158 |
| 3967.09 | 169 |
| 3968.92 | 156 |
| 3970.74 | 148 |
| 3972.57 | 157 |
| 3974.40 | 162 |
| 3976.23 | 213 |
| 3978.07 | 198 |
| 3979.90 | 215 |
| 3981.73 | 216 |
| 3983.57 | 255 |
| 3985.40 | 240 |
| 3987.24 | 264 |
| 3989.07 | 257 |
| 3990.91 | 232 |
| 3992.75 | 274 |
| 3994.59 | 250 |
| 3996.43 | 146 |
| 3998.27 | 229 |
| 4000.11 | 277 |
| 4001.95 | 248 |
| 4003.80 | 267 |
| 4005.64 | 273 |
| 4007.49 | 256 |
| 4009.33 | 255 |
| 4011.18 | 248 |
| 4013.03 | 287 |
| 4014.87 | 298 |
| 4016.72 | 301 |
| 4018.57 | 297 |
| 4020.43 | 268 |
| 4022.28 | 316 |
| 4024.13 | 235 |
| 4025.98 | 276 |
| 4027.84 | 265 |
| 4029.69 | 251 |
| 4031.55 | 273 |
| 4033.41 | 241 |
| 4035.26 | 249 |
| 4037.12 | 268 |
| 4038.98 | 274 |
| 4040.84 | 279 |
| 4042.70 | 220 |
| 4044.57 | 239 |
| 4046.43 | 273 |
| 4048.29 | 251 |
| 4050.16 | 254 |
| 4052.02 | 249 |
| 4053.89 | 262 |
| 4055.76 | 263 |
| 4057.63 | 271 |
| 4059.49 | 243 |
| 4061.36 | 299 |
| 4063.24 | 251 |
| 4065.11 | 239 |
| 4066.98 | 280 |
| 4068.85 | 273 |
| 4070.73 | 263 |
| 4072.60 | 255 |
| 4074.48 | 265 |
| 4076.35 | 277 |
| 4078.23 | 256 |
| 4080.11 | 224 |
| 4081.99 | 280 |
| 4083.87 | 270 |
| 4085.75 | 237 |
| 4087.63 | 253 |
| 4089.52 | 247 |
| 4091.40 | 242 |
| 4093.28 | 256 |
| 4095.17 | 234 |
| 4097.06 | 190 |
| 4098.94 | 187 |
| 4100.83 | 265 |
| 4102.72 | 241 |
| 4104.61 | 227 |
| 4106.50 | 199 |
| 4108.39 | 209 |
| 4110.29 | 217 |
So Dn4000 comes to 1.27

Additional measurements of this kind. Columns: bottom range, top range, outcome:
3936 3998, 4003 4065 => 1.28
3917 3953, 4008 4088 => 1.27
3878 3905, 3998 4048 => 1.37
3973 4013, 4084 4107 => 1.04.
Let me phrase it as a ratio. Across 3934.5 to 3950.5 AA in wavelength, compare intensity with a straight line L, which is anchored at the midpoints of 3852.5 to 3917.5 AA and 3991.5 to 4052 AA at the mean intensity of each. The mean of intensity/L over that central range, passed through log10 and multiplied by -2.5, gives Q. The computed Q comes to 0.06 mag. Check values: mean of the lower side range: 222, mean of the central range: 226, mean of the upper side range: 260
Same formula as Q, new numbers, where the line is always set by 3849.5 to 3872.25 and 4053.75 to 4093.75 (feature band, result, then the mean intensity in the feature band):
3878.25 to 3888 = 0.19 mag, 196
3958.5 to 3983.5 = 0.28 mag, 189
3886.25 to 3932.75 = 0.07 mag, 222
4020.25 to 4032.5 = -0.07 mag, 269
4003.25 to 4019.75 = -0.10 mag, 276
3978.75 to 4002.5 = 0.04 mag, 238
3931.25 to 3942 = 0.24 mag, 194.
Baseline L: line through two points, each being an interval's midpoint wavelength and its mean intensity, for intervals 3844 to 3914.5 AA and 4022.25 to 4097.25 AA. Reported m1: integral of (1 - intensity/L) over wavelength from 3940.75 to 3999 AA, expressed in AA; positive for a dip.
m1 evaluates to 6.1 AA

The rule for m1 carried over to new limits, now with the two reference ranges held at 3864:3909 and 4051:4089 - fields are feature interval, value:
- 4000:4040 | -3.36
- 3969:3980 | 2.76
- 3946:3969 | 2.24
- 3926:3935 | 1.75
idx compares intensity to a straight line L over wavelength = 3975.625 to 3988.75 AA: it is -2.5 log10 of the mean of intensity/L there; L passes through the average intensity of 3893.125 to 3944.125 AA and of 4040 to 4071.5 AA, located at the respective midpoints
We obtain 0.05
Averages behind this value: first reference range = 223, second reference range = 259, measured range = 230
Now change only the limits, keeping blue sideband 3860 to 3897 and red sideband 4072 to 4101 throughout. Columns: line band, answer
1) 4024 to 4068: -0.09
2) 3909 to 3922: -0.14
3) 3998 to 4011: -0.12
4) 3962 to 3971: 0.33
